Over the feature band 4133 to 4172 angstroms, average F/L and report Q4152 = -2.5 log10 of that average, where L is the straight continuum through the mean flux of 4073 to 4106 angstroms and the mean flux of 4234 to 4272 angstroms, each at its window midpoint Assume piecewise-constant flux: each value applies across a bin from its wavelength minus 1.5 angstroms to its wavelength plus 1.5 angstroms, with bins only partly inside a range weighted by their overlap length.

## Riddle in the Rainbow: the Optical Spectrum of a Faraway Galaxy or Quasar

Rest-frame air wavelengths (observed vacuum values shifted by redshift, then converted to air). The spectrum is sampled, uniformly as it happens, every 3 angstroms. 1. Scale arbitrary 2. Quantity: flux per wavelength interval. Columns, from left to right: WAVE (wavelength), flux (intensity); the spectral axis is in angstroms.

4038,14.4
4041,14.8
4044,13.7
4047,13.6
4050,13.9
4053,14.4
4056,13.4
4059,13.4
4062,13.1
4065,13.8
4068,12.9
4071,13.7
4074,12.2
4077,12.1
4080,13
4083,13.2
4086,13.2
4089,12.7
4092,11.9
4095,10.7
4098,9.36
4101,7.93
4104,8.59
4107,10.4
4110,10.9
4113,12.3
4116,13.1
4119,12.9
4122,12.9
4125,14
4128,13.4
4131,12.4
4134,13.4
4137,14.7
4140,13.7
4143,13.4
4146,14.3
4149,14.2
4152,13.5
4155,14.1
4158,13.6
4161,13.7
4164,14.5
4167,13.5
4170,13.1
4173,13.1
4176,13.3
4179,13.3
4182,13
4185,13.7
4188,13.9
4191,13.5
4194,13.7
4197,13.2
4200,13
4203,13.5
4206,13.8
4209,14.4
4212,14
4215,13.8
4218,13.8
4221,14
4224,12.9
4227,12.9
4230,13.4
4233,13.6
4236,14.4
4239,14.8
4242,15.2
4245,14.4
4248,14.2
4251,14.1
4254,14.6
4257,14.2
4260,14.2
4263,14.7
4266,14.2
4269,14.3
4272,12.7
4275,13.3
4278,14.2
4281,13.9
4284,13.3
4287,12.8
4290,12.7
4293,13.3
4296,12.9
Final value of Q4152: -0.11 mag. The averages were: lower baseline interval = 11.3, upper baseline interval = 14.4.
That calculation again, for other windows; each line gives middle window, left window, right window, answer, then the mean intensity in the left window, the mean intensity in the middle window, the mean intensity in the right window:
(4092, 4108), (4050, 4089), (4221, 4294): 0.35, 13.2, 9.6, 13.9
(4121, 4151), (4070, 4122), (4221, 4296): -0.12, 11.7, 13.7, 13.8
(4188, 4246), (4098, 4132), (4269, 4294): -0.09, 11.6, 13.8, 13.3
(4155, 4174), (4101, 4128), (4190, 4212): -0.07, 11.8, 13.6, 13.6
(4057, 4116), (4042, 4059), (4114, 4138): 0.14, 13.8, 11.9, 13.3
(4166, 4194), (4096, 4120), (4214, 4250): -0.07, 10.6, 13.4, 14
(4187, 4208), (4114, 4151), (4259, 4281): 0.01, 13.5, 13.5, 13.9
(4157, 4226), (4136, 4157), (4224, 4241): 0.02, 14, 13.6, 13.8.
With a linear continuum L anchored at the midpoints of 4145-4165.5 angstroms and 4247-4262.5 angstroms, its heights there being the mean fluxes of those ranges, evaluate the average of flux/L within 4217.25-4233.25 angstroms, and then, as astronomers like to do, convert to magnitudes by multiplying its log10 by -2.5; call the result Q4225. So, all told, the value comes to 0.06 mag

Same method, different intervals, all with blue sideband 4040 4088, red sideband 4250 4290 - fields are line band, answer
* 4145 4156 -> -0.03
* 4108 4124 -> 0.09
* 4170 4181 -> 0.03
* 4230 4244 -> -0.05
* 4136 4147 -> -0.03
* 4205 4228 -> 0.00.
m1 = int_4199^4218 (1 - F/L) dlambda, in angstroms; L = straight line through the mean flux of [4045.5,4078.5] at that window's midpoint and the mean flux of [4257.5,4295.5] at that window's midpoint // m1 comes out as -0.3 angstroms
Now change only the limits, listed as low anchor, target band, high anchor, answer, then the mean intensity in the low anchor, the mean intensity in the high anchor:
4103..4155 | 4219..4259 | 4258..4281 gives -1.0 angstroms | 12.9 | 13.9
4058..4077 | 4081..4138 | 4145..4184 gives 5.7 angstroms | 13.1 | 13.6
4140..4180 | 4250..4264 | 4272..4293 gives -1.0 angstroms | 13.7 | 13.3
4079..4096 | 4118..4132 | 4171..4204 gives -0.4 angstroms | 12.5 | 13.4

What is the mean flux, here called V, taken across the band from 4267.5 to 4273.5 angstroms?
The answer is 13.5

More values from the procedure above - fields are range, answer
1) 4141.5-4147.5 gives 13.9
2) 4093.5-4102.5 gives 9.33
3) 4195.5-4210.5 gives 13.6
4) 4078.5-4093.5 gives 12.8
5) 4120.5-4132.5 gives 13.2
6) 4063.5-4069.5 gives 13.4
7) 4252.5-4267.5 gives 14.4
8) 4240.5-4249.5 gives 14.6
